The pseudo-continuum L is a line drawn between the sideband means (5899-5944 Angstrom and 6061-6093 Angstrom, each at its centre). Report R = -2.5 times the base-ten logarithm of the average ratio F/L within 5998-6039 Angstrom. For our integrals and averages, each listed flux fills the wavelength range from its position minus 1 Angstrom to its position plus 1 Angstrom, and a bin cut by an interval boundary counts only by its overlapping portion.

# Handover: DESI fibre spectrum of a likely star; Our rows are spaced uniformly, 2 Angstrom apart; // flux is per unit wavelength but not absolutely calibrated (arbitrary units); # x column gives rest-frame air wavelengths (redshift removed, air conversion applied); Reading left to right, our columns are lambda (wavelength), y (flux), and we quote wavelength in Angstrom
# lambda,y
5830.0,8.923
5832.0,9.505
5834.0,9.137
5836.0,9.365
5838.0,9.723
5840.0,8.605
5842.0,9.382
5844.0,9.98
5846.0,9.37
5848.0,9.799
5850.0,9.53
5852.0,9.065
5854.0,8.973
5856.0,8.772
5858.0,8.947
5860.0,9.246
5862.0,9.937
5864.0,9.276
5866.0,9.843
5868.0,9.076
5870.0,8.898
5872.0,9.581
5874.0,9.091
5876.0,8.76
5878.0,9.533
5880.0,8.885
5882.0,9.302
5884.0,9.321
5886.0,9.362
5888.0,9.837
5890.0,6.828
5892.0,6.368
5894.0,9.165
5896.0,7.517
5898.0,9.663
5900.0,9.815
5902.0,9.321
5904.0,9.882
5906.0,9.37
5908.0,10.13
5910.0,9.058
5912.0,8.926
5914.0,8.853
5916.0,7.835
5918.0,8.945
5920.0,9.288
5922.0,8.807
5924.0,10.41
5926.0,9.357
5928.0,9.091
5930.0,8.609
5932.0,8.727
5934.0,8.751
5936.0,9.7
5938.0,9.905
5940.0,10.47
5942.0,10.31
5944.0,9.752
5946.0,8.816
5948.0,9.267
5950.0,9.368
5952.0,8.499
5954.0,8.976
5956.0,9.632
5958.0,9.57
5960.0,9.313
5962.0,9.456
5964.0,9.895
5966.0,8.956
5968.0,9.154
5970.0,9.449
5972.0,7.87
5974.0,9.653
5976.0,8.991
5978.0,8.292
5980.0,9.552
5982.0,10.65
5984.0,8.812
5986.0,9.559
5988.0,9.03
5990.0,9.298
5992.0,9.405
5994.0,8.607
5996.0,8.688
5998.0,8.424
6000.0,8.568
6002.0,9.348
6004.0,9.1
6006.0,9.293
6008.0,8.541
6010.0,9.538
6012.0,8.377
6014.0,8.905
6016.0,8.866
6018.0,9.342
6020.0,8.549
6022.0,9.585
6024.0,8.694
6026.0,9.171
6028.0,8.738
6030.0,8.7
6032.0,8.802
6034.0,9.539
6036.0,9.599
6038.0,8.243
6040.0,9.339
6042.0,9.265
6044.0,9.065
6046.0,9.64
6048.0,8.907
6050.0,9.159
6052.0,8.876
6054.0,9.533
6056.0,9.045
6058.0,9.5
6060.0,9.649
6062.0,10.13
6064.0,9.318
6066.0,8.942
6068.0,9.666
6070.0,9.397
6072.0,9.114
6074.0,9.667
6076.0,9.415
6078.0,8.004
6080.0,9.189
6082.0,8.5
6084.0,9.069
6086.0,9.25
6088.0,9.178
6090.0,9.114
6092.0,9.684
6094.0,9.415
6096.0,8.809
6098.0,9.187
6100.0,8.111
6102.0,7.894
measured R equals 0.04 mag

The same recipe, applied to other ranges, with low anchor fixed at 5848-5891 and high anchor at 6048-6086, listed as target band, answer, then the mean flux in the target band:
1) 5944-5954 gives 0.01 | 9.06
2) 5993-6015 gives 0.04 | 8.85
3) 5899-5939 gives -0.01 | 9.24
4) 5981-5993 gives -0.03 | 9.46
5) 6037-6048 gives 0.01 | 9.09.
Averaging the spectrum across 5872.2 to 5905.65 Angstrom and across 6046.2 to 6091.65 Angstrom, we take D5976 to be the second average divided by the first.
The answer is 1.0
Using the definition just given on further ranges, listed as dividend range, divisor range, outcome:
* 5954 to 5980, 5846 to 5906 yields 1.01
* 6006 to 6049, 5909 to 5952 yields 0.98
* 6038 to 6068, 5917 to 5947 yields 0.99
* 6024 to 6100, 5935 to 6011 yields 0.99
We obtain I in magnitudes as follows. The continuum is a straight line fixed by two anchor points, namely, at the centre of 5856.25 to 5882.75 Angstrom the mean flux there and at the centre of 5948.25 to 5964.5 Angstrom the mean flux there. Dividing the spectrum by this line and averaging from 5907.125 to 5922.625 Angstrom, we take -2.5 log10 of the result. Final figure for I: 0.037 mag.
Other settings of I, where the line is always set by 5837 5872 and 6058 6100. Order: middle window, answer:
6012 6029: 0.04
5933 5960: -0.02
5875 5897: 0.08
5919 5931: 0.00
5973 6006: 0.02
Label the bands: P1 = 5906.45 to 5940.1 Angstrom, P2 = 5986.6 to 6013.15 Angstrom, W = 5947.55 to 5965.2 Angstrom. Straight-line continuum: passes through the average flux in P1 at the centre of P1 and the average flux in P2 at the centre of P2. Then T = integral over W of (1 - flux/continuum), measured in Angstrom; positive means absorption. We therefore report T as -0.5 Angstrom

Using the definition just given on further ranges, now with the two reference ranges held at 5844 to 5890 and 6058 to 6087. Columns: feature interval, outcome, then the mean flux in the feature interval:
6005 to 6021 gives 0.6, 8.93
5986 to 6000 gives 0.5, 8.93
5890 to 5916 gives 1.1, 8.88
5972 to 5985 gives 0.1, 9.21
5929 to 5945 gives -0.5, 9.53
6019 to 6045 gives 0.6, 9.02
